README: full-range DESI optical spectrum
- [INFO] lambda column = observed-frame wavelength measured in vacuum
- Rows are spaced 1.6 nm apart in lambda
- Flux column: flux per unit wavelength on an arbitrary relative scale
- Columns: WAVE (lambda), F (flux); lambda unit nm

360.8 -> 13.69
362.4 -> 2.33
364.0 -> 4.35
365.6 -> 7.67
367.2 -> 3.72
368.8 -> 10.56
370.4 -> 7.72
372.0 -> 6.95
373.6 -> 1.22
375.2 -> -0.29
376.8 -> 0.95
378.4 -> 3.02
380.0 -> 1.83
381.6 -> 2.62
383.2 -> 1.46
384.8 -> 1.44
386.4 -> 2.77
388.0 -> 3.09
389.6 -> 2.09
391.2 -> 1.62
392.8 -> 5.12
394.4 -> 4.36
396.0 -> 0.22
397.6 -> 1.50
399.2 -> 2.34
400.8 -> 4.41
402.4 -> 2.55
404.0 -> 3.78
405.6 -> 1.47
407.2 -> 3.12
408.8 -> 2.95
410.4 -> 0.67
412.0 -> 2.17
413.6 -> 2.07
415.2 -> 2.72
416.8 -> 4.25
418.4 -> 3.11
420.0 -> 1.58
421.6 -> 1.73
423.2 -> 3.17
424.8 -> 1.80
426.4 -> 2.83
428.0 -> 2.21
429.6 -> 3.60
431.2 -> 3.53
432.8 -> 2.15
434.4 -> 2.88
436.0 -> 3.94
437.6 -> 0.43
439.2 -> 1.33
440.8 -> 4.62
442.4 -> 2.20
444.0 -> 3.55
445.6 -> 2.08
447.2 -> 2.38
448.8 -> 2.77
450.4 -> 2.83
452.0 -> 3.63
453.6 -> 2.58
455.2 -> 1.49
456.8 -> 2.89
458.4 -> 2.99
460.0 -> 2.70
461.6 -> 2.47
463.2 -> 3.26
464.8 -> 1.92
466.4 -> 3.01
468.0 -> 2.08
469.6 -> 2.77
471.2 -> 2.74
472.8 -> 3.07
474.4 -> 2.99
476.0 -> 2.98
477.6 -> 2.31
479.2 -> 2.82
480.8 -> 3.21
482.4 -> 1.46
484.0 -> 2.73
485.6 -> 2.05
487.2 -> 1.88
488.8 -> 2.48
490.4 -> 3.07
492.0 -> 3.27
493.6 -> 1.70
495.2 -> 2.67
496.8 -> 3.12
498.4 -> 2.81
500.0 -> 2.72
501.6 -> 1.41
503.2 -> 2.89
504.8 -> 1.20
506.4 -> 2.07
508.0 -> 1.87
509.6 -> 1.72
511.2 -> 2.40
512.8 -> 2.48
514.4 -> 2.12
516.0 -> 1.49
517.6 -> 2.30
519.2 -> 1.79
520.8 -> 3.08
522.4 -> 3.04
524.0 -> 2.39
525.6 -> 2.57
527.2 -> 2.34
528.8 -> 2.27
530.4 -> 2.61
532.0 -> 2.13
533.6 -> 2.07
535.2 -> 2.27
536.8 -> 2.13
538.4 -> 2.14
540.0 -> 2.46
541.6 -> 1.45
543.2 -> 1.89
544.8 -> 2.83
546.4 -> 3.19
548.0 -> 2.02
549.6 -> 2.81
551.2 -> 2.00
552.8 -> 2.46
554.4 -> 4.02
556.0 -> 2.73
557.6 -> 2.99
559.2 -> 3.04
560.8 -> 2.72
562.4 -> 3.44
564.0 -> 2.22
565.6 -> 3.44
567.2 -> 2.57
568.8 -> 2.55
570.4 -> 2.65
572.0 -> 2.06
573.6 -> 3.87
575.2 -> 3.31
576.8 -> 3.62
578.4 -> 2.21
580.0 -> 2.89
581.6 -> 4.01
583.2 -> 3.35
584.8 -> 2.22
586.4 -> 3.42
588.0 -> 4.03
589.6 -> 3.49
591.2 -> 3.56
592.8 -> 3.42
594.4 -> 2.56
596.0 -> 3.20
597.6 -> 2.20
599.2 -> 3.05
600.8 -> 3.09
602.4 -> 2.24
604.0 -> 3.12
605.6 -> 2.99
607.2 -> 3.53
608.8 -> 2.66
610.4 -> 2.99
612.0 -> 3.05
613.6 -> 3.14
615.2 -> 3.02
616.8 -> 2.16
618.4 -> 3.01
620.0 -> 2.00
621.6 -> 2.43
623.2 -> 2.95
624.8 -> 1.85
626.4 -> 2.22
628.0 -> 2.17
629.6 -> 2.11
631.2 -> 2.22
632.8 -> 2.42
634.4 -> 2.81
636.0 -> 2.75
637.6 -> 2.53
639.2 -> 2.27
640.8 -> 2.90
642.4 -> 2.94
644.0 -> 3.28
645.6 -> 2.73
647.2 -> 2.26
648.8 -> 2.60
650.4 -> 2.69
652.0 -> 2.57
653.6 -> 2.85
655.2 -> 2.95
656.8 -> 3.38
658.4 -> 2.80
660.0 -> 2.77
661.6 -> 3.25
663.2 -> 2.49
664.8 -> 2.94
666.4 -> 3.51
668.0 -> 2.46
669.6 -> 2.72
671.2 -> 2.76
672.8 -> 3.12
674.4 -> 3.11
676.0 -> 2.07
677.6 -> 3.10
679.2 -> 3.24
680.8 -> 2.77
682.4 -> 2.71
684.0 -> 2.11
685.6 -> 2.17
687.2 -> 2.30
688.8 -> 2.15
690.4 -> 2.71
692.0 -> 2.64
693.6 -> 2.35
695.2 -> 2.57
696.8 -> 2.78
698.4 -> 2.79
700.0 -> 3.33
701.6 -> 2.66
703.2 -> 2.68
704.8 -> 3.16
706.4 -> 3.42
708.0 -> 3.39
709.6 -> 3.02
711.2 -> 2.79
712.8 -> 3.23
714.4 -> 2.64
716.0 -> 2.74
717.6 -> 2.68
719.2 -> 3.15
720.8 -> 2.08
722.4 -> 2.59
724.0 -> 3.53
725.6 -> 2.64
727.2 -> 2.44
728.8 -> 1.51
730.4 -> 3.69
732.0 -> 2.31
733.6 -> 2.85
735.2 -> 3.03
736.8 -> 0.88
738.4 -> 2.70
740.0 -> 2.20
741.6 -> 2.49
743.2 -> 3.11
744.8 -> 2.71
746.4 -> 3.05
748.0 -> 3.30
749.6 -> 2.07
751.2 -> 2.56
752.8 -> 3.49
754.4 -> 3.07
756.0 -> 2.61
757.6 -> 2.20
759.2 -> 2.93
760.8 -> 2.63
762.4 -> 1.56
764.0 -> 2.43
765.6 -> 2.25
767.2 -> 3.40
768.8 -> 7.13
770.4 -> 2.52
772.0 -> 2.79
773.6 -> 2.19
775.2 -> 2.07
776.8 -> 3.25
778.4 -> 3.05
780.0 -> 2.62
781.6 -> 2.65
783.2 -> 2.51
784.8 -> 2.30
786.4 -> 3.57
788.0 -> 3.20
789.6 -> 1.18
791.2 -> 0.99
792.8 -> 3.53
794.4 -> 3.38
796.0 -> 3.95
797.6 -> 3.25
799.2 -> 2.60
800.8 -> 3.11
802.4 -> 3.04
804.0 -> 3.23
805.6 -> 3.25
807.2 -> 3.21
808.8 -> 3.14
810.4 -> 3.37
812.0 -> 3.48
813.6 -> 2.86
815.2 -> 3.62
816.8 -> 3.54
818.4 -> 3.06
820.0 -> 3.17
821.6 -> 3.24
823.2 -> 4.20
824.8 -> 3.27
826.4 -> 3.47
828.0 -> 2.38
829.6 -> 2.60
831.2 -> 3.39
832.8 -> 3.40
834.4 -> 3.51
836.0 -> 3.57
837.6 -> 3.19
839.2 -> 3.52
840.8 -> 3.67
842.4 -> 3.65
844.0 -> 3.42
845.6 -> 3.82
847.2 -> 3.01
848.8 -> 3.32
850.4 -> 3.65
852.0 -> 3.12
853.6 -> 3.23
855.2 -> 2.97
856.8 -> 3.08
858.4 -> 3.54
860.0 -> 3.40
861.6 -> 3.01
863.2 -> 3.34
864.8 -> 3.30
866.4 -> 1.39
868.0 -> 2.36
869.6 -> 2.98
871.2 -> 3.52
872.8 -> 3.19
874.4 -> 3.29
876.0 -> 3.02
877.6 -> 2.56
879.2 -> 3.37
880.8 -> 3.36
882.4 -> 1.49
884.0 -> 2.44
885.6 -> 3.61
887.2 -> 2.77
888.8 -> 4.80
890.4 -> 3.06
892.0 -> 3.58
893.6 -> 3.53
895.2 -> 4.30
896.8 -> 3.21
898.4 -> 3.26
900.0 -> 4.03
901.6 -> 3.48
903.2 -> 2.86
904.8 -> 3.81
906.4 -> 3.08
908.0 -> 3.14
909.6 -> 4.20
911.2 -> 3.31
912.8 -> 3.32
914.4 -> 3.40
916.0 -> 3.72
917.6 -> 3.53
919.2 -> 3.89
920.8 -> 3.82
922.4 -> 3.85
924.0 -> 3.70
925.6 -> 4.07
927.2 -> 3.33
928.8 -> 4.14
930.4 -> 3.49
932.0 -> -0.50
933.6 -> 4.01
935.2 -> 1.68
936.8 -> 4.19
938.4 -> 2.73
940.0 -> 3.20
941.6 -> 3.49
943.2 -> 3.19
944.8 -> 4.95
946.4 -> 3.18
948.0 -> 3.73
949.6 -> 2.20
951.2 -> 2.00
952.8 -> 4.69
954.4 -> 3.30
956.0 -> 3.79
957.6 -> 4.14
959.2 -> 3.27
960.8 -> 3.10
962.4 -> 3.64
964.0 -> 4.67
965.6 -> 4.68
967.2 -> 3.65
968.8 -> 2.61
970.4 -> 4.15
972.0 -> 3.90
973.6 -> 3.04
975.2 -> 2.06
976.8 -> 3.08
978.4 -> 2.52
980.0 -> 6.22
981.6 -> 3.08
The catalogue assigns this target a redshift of 1.06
